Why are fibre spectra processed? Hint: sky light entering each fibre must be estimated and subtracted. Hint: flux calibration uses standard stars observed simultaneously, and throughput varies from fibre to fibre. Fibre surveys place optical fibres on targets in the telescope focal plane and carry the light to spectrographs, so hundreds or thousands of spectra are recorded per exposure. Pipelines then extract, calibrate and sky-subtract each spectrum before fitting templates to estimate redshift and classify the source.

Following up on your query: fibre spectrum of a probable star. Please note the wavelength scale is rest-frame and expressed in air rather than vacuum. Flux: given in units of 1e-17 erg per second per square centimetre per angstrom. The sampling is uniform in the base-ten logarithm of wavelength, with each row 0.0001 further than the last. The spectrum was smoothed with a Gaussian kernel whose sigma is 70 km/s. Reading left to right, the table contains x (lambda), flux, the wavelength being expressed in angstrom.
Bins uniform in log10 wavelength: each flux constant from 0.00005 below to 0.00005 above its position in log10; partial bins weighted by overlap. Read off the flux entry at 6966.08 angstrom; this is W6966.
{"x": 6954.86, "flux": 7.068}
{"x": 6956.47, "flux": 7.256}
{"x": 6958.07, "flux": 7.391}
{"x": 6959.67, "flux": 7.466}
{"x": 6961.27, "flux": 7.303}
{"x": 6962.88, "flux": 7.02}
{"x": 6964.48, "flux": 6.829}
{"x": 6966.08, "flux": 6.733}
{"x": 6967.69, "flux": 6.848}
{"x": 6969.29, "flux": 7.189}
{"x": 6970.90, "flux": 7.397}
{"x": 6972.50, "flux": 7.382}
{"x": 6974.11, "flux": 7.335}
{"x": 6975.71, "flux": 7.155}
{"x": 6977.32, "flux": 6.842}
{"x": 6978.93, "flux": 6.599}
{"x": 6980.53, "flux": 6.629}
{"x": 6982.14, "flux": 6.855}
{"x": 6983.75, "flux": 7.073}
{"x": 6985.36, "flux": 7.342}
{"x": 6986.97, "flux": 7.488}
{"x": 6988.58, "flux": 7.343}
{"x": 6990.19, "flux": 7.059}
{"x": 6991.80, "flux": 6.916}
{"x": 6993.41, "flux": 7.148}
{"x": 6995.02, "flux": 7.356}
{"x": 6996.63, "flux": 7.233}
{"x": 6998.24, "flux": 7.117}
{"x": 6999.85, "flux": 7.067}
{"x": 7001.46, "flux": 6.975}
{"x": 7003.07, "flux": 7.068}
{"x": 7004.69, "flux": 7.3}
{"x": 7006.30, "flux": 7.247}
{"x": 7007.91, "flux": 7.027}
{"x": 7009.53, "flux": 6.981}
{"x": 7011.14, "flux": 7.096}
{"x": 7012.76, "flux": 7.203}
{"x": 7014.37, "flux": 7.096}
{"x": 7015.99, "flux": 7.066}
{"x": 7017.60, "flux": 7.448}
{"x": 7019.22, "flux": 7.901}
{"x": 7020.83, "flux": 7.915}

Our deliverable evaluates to 6.733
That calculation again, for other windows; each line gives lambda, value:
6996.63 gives 7.233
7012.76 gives 7.203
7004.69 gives 7.3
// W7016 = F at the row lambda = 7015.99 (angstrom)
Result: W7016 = 7.066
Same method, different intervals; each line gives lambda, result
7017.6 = 7.448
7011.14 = 7.096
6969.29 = 7.189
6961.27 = 7.303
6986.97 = 7.488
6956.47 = 7.256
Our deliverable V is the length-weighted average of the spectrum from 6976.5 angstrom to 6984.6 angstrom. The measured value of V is 6.8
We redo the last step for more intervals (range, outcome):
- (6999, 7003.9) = 7.04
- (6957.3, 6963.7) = 7.29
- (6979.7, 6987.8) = 7.07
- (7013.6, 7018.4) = 7.21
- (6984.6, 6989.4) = 7.39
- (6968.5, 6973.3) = 7.32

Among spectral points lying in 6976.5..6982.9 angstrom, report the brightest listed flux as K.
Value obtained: 6.855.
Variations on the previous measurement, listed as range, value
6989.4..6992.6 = 7.059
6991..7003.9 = 7.356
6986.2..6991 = 7.488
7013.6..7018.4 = 7.448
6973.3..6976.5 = 7.335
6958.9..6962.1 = 7.466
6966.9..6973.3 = 7.397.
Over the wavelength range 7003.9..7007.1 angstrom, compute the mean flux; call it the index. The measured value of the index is 7.28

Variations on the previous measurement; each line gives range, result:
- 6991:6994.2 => 7.03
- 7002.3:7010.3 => 7.12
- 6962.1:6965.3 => 6.94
